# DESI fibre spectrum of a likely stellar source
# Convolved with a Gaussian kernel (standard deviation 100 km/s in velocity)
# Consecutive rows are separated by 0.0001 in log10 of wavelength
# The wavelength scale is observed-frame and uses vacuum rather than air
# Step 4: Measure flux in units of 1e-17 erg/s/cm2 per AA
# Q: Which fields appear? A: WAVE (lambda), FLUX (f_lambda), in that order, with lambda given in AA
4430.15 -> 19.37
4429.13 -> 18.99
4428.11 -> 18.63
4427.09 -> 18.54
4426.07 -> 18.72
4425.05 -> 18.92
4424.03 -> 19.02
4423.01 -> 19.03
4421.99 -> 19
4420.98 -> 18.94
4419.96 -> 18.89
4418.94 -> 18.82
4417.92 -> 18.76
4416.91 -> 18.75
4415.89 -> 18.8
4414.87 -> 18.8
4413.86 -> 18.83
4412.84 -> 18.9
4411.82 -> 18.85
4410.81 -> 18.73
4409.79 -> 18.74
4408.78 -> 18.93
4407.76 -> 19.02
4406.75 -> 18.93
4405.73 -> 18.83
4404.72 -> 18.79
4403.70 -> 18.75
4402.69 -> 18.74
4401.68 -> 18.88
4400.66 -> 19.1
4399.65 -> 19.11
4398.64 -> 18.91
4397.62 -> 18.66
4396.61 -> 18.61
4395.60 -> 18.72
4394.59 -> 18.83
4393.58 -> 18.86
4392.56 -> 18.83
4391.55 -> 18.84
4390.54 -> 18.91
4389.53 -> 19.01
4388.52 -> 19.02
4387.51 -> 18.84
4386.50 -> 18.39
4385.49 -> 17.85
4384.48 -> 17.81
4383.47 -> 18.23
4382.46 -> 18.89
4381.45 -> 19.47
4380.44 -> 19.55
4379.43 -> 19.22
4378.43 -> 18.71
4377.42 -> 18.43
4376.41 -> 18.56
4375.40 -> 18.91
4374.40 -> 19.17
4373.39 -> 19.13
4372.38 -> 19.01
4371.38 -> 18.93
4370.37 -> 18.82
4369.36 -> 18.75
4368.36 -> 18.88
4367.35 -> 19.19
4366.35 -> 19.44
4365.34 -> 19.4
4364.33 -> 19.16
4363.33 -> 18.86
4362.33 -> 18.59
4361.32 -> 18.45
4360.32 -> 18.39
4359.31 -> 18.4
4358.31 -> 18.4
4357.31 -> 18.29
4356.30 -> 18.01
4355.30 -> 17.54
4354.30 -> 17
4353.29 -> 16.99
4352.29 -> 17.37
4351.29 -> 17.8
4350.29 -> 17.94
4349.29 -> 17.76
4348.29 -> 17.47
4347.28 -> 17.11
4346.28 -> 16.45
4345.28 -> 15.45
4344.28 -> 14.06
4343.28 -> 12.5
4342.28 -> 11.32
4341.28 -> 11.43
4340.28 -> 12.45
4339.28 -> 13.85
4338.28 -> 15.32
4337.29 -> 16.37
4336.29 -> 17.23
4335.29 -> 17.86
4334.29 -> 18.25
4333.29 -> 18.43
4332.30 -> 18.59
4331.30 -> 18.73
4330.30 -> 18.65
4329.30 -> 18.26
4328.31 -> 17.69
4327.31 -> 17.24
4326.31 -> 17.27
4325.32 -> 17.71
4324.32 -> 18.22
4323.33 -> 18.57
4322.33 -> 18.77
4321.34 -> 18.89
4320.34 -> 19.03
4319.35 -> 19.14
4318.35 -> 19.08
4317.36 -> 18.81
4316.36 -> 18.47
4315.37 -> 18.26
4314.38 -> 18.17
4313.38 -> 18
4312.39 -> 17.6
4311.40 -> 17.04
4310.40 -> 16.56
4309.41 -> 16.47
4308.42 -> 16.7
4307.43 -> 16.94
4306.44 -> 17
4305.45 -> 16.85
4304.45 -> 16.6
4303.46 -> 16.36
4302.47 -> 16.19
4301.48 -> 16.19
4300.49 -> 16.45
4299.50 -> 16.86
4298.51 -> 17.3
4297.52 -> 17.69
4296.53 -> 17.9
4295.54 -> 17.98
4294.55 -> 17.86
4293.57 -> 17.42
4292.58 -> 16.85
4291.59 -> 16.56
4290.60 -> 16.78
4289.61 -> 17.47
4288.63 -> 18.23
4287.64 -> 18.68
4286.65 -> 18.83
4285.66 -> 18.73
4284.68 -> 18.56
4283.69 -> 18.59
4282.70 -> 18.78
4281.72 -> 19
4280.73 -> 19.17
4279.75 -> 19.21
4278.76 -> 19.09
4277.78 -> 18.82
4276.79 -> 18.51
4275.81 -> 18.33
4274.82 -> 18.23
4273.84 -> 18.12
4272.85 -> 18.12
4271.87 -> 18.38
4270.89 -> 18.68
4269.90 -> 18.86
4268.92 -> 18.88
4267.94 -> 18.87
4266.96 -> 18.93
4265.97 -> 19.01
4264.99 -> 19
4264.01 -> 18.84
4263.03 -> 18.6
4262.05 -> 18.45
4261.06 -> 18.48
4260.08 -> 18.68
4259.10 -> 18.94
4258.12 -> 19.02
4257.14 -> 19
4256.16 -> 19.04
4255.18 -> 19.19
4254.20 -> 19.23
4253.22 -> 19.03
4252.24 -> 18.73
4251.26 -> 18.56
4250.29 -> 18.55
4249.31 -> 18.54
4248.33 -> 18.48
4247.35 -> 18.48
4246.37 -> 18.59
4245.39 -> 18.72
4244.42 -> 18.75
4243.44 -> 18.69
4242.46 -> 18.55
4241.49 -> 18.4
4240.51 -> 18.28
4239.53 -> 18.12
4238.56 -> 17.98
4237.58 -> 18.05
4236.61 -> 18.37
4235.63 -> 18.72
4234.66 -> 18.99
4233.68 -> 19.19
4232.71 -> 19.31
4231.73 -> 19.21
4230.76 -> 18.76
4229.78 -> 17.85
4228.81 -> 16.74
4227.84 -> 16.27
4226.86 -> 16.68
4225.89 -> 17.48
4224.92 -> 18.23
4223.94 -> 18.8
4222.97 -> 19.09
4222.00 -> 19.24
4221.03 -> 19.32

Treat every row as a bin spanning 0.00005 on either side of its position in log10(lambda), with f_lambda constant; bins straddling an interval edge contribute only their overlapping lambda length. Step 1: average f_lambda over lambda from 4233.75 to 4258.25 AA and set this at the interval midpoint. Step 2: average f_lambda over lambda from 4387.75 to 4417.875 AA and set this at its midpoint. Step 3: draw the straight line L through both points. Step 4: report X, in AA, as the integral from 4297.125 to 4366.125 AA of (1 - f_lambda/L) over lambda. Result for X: 5.5 AA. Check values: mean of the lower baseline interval 18.6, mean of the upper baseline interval 18.9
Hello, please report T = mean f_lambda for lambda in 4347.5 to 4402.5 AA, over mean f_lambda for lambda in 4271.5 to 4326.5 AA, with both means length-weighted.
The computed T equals 1.0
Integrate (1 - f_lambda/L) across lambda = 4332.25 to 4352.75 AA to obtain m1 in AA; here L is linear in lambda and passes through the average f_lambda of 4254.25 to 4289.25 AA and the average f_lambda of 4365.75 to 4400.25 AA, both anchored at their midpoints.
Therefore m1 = 3.18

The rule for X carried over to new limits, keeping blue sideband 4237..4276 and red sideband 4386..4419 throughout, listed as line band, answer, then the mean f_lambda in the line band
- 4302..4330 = 1.49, 17.7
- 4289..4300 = 0.79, 17.4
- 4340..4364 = 2.71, 16.6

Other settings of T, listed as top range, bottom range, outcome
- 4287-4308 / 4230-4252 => 0.92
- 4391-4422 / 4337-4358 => 1.19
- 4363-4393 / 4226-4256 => 1.02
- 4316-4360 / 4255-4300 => 0.93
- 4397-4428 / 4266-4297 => 1.03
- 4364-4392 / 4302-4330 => 1.07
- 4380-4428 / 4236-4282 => 1.01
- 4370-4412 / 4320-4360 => 1.11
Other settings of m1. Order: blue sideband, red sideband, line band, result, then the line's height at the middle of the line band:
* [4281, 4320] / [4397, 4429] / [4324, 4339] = 0.3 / 18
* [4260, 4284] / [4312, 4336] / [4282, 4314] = 1.9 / 18.5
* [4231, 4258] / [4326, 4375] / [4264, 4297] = -0.2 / 18.3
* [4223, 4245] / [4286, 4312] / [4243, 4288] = -2.6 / 17.7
